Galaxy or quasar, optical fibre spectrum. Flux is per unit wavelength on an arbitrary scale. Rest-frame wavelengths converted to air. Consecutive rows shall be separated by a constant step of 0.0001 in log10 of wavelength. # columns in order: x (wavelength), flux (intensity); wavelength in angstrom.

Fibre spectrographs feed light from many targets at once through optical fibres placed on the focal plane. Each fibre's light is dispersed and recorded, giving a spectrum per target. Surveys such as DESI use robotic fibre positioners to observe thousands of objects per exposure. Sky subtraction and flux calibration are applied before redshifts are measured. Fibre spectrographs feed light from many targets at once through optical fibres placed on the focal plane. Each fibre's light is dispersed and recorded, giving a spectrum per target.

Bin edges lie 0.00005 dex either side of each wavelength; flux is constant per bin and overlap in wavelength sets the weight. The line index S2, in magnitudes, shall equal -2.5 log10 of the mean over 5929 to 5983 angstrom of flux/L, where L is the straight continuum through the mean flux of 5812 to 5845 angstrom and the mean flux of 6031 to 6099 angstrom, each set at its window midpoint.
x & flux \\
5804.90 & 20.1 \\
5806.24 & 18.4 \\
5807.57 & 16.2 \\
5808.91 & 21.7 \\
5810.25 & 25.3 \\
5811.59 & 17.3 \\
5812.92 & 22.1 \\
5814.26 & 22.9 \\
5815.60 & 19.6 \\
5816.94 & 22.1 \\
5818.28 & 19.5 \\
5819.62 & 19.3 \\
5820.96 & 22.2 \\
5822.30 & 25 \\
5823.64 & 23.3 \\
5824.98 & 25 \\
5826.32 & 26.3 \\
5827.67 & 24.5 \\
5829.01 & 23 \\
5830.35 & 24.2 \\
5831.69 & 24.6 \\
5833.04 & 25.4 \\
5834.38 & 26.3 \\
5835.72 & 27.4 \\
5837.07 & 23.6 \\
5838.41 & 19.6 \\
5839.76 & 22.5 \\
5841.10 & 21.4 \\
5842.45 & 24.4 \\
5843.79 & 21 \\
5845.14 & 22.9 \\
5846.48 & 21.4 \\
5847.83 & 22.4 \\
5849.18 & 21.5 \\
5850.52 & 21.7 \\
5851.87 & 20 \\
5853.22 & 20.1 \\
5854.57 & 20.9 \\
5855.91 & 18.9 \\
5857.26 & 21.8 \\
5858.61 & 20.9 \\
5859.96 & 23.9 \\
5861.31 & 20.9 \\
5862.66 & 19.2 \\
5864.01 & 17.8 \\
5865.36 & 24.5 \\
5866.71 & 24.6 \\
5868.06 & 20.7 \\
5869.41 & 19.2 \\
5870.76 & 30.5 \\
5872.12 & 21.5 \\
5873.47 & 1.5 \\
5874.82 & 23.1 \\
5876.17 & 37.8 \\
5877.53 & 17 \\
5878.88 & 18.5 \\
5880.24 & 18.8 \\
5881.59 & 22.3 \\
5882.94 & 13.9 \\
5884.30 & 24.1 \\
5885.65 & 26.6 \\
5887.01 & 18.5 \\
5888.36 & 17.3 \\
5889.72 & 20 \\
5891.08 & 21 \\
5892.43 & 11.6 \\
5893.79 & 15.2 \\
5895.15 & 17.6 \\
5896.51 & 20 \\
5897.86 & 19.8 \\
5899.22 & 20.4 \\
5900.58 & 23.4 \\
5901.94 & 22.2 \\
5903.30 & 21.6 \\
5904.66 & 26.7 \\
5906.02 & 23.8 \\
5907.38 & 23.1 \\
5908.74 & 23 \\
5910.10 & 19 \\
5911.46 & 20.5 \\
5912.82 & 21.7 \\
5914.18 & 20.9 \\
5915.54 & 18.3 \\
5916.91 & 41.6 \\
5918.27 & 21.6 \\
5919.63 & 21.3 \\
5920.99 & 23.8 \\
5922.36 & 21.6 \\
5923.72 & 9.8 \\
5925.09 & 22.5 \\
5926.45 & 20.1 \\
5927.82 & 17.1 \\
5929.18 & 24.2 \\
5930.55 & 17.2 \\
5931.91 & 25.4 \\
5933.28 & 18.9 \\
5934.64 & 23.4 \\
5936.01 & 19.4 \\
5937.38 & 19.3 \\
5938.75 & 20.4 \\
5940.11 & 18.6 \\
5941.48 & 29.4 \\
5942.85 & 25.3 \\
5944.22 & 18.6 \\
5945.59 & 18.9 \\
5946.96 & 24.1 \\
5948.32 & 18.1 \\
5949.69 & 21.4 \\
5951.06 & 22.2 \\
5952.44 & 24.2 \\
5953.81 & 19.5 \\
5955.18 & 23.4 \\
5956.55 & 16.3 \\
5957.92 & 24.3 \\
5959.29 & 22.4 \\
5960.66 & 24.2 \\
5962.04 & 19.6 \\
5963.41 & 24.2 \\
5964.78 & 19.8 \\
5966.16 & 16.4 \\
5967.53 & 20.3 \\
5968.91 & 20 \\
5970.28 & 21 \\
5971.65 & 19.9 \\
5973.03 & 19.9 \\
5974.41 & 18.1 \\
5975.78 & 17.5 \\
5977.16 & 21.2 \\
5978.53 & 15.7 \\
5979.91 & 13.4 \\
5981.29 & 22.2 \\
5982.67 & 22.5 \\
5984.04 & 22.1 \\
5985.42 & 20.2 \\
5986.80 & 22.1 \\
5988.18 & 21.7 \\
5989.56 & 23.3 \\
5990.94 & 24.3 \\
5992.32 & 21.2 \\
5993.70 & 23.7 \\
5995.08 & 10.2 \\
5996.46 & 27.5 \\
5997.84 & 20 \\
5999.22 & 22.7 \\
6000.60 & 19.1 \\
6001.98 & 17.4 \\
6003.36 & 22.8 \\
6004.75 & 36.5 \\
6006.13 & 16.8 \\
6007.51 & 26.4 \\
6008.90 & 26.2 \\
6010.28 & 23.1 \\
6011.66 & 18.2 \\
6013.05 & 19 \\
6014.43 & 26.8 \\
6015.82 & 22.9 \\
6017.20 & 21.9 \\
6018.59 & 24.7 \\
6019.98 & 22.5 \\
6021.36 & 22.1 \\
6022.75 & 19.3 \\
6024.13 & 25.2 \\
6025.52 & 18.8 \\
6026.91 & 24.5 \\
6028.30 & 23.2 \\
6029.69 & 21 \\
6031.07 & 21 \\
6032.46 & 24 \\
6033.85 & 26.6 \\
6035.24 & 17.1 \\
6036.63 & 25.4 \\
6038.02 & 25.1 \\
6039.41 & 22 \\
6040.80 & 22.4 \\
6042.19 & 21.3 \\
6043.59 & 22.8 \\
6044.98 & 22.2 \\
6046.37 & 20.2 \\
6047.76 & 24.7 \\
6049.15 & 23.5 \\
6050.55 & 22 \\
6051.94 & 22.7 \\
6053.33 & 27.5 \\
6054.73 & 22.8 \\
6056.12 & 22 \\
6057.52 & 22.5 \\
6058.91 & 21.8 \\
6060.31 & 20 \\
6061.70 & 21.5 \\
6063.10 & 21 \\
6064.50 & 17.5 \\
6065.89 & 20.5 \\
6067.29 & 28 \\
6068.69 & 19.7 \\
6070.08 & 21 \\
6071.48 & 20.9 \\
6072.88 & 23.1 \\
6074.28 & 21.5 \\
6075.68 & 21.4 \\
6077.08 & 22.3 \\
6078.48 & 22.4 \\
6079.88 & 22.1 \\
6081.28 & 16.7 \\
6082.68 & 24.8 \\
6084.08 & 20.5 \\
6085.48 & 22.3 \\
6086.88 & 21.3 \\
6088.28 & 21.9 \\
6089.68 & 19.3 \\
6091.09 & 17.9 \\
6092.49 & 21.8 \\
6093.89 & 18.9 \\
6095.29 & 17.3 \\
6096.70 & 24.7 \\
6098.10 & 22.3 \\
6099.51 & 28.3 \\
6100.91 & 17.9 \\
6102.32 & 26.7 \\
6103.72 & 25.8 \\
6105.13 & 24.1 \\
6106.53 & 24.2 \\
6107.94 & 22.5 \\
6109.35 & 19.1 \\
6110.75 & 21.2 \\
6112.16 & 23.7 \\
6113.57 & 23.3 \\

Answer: 0.09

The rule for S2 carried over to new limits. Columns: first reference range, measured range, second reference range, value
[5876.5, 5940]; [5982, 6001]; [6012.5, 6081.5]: 0.01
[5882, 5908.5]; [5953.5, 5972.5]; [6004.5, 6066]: 0.03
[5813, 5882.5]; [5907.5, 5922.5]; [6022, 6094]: -0.05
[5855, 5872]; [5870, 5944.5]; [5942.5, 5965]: 0.03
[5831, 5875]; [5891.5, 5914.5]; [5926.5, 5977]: 0.03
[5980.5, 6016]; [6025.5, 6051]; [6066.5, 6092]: -0.04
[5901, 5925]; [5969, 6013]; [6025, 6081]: 0.06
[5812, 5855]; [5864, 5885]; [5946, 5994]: 0.05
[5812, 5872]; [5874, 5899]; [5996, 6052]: 0.12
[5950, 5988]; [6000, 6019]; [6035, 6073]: -0.08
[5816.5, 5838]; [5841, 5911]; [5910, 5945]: 0.09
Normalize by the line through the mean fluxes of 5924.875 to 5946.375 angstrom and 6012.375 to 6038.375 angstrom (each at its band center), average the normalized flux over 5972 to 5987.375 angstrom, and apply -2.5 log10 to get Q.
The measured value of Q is 0.12 mag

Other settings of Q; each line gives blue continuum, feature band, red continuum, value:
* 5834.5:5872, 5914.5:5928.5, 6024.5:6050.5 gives 0.02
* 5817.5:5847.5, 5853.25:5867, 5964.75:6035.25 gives 0.09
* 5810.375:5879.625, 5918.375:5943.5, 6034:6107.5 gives 0.06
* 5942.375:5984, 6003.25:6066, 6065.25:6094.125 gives -0.08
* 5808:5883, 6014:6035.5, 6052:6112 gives -0.04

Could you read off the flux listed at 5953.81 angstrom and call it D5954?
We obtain 19.5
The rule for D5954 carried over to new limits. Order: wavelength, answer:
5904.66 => 26.7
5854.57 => 20.9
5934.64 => 23.4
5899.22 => 20.4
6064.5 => 17.5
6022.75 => 19.3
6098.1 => 22.3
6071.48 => 20.9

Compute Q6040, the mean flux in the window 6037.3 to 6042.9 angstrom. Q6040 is 22.7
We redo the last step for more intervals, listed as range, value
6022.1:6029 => 22.2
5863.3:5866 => 21.1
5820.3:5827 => 24.3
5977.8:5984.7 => 19.2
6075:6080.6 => 22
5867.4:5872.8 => 22.9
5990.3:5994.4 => 23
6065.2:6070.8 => 22.3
